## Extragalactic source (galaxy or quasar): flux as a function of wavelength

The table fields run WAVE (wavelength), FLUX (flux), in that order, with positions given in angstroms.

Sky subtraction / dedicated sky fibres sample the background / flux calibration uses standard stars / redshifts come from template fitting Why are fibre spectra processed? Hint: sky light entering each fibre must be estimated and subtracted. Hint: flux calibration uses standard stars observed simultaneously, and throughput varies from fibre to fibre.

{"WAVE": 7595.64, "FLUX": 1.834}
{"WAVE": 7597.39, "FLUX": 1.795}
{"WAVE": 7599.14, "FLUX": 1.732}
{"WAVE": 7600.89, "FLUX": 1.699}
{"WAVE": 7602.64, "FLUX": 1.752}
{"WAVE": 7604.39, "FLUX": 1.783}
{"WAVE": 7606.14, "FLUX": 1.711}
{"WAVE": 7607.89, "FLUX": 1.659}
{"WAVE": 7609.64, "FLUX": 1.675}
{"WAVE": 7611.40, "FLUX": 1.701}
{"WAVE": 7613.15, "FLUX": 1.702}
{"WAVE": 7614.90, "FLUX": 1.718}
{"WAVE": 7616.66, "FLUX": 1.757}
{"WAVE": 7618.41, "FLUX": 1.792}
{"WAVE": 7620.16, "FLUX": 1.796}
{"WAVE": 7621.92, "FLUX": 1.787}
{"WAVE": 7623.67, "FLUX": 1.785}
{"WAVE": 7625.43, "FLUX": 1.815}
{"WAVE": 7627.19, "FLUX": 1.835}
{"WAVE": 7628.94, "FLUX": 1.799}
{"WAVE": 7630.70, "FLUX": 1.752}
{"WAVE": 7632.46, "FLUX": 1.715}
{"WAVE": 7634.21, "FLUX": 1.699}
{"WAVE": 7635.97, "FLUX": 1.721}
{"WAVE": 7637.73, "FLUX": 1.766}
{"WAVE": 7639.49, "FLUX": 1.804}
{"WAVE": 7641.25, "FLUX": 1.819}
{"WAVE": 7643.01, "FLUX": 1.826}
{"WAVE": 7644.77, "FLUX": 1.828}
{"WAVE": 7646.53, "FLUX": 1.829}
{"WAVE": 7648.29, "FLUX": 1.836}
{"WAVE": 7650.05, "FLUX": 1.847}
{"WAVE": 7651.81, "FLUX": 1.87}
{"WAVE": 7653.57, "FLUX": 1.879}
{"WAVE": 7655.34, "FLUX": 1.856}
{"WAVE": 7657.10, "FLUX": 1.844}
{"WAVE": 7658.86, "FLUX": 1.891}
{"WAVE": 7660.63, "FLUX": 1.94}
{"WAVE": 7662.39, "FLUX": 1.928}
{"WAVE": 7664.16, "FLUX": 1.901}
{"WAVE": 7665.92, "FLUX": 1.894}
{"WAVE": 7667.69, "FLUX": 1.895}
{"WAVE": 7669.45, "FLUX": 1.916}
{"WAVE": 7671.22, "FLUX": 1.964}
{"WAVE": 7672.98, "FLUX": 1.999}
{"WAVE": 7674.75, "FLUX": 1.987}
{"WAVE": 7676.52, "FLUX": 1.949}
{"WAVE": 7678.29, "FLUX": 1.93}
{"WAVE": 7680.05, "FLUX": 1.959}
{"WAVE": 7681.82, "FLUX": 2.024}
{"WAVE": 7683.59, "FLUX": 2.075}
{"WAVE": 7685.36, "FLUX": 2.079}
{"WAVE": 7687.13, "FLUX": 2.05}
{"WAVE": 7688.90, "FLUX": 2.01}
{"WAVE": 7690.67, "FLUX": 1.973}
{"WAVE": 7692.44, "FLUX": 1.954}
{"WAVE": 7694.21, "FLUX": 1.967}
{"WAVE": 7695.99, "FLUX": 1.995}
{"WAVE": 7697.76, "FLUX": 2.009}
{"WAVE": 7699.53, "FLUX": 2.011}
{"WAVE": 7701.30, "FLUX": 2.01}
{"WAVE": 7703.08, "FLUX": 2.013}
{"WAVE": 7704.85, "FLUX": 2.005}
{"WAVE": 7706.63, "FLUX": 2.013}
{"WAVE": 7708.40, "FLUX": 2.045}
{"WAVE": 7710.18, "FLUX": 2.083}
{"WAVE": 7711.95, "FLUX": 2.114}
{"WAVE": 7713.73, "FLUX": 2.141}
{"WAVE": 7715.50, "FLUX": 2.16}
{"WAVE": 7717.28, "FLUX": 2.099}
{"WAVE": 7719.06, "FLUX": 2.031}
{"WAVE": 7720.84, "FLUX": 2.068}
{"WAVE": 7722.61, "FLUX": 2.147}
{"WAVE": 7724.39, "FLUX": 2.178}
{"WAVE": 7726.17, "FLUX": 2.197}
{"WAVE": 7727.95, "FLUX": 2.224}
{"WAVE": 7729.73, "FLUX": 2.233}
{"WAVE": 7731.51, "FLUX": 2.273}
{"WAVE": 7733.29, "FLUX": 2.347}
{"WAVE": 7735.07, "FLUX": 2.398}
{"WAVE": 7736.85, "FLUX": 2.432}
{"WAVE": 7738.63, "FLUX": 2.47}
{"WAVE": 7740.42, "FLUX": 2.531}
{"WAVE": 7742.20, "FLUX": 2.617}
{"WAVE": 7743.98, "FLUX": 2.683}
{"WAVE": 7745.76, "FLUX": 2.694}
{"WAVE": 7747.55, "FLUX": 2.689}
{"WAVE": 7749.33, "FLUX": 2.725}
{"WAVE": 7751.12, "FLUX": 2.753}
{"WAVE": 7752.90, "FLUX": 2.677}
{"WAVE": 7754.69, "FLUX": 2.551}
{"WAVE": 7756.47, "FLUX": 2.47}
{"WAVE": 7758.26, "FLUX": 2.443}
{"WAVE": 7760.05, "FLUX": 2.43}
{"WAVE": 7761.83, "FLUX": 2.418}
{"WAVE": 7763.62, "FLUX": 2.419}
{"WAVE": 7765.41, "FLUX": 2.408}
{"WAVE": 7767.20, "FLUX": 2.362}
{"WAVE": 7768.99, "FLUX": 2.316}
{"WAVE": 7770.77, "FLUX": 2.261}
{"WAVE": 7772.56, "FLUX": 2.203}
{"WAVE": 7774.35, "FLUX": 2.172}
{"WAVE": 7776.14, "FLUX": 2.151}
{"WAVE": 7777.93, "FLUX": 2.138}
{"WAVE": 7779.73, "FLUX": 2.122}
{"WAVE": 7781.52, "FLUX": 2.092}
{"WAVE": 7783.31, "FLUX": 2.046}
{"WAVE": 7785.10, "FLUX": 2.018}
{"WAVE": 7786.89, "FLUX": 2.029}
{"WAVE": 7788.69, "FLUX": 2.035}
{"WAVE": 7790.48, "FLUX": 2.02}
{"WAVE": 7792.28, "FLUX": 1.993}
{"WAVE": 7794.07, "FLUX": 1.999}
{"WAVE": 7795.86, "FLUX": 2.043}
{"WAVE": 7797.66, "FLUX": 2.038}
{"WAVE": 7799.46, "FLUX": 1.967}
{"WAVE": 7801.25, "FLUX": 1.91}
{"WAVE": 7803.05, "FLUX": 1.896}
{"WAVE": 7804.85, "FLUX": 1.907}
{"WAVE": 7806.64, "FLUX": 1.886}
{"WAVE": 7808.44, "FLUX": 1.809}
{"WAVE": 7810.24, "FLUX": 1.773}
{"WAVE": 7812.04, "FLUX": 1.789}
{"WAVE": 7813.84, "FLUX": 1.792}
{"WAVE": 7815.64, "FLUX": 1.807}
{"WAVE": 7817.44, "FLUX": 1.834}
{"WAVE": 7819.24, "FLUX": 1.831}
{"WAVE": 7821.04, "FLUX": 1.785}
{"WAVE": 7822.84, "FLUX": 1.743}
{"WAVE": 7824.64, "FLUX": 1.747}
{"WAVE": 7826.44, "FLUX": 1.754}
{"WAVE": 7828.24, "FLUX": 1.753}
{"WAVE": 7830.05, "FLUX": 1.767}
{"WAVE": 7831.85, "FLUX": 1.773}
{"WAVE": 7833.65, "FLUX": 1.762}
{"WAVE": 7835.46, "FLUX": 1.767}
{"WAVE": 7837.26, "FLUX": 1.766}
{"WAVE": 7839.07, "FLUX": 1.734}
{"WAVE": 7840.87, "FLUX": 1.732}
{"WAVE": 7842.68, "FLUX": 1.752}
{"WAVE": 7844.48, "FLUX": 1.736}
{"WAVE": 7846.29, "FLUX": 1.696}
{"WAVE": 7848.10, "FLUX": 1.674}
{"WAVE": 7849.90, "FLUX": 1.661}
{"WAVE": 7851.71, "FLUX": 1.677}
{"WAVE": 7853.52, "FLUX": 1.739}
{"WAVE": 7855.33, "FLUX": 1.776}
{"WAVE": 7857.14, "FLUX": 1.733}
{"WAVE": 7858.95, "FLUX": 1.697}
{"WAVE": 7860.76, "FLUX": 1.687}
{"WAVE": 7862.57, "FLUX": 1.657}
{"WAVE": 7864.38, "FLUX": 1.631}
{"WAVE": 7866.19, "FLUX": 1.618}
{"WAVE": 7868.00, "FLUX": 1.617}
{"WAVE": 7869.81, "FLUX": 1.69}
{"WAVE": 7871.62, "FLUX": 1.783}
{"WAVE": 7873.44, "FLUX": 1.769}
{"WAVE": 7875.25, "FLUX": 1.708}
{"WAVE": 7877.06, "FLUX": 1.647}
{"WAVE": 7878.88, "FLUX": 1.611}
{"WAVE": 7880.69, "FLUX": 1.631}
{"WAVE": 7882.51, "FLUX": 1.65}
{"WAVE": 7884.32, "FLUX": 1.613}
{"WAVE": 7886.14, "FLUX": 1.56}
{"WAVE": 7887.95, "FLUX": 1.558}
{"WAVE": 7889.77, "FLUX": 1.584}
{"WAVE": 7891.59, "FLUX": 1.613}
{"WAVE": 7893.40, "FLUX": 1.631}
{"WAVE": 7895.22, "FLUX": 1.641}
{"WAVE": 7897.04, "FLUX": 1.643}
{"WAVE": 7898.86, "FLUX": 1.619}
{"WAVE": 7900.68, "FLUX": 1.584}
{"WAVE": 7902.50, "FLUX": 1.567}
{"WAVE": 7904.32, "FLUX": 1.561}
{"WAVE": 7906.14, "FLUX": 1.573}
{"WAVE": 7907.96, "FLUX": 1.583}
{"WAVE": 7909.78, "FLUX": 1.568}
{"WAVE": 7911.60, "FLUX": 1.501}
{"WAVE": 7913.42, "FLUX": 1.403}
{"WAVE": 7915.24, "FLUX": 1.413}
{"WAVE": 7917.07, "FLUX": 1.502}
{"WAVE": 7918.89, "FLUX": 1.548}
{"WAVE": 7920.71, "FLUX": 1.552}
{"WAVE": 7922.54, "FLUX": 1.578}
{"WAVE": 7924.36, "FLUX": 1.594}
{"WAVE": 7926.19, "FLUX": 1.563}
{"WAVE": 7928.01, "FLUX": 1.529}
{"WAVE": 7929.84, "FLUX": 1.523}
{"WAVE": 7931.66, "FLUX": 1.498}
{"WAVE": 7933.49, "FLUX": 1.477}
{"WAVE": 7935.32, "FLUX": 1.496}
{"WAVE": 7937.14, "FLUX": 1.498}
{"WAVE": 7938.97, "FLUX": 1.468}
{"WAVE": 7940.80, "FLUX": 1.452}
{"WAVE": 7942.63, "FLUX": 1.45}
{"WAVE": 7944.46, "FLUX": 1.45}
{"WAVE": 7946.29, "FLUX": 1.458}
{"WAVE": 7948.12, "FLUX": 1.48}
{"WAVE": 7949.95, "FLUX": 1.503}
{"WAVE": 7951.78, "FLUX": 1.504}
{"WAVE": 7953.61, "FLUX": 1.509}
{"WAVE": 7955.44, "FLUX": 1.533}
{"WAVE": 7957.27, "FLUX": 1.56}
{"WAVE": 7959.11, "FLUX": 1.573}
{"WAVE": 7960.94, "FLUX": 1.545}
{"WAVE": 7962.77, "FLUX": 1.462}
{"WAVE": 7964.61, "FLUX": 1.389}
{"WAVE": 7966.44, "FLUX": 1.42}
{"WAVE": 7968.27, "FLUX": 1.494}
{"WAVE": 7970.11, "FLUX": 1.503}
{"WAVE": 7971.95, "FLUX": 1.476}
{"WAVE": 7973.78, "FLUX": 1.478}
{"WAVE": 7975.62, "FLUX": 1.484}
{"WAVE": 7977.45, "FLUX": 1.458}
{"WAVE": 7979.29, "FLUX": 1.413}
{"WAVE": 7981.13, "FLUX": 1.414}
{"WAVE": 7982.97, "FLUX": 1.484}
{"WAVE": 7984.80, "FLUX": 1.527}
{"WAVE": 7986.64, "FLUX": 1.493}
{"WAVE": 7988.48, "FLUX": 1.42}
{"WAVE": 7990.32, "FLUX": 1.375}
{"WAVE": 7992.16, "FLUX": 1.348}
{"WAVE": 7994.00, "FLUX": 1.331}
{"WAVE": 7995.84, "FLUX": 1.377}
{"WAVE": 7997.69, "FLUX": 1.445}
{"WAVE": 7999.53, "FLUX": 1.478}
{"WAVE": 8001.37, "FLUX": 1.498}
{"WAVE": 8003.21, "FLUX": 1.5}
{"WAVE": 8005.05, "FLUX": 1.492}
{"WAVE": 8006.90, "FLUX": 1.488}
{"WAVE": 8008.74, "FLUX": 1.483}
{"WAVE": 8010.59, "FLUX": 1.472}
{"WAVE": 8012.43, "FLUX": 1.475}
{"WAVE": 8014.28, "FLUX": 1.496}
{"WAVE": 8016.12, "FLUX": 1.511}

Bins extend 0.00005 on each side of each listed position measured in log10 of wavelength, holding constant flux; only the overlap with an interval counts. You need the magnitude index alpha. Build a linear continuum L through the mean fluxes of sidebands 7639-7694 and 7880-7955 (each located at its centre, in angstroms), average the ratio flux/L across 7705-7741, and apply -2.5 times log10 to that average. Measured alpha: -0.20 mag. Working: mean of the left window 1.92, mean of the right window 1.54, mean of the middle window 2.2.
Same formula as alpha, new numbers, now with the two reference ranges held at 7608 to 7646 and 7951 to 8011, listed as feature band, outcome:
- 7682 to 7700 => -0.176 mag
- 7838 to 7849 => -0.091 mag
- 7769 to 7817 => -0.225 mag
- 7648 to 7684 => -0.114 mag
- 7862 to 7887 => -0.067 mag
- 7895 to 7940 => -0.012 mag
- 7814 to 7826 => -0.120 mag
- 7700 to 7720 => -0.214 mag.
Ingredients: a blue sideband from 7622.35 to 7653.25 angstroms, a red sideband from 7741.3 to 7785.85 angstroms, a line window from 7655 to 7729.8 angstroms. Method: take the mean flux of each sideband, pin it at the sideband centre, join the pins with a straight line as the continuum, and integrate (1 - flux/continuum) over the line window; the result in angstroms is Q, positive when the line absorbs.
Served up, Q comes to 1.45 angstroms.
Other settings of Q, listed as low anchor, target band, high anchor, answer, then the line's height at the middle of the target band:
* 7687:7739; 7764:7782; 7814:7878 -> -2.7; 1.94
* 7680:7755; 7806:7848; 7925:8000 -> 2.6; 1.89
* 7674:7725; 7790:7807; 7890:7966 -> -1.4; 1.82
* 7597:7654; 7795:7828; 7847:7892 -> -3.1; 1.69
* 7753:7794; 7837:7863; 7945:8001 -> 3.0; 1.94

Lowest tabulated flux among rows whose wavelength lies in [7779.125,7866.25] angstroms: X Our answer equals 1.618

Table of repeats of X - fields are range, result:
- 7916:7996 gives 1.331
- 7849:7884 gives 1.611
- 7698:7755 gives 2.005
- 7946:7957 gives 1.458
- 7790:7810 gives 1.809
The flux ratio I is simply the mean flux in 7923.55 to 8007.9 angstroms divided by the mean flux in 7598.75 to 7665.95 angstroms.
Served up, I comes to 0.82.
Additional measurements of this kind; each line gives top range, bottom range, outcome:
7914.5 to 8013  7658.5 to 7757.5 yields 0.68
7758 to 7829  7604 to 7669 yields 1.12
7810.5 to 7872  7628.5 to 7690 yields 0.92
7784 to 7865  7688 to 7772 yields 0.80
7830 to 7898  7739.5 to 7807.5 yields 0.74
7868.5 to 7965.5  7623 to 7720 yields 0.81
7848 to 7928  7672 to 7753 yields 0.74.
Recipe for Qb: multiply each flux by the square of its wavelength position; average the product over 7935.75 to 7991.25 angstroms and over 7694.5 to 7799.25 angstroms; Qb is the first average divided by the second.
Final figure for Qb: 0.7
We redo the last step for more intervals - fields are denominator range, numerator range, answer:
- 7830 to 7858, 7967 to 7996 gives 0.86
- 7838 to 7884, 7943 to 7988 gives 0.90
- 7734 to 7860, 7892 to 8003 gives 0.76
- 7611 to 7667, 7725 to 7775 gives 1.39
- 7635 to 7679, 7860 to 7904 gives 0.92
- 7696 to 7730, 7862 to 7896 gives 0.82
